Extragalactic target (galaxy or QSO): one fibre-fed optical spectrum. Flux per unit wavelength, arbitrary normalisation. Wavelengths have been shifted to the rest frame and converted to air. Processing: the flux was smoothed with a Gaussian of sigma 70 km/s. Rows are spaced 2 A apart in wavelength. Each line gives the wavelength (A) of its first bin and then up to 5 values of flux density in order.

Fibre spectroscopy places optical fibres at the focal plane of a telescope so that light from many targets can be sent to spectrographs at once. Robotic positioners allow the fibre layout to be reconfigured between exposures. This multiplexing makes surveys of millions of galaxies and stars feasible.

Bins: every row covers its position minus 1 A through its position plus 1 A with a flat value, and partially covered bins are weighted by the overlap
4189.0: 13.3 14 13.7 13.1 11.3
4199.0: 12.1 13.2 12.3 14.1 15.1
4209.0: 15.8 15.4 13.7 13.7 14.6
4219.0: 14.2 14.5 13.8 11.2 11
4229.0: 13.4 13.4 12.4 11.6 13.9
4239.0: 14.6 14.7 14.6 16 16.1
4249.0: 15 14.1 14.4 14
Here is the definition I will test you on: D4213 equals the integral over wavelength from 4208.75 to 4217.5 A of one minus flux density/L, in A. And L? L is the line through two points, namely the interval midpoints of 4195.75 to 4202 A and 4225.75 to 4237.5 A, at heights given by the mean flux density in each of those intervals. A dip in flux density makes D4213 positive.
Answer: -1.5 A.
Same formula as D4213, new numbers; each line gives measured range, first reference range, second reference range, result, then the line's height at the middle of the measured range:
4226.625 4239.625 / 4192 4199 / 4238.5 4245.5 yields 1.39 A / 14.5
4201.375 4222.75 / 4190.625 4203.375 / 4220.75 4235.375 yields -2.67 A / 12.7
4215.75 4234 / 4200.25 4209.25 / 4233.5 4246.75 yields 1.25 A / 14.1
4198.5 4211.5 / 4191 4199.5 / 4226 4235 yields -1.40 A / 12.7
